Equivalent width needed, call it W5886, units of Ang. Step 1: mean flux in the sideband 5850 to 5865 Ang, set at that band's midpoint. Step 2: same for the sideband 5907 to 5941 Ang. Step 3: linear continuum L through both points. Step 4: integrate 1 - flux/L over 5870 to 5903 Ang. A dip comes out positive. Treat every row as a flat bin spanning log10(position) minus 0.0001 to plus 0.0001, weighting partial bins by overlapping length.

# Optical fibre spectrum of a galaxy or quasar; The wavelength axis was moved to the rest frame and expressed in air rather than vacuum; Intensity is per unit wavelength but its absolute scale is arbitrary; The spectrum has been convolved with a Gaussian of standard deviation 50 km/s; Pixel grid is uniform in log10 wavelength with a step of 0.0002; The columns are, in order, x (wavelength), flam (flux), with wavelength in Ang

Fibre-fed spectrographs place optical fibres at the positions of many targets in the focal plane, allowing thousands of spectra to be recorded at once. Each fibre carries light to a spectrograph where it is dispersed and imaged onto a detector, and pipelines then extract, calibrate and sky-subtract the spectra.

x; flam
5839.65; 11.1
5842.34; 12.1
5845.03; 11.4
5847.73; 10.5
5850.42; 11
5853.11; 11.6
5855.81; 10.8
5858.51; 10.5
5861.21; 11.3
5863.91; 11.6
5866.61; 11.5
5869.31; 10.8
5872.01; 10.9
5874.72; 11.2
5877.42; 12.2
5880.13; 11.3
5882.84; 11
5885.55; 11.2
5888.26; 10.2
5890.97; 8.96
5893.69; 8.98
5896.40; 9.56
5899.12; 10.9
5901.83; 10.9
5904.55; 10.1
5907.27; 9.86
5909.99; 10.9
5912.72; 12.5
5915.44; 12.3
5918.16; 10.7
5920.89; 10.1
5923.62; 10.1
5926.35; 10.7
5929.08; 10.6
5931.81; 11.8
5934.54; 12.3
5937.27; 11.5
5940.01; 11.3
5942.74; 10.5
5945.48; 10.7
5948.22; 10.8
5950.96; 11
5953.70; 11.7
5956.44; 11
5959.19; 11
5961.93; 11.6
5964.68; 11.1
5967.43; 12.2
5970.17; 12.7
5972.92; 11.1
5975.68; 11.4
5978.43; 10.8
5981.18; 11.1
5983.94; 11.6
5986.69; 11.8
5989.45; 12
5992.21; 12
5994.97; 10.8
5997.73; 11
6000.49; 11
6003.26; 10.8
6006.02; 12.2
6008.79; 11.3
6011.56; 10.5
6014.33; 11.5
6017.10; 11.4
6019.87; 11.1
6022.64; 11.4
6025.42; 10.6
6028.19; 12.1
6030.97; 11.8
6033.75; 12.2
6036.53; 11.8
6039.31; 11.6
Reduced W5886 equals 1.6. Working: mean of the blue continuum 11.1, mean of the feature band 10.6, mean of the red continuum 11.2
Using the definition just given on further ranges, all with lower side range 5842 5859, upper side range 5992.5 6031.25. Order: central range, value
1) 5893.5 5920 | 1.00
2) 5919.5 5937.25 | 0.32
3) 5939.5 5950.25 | 0.38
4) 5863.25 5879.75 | -0.35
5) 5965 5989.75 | -0.82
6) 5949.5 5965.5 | -0.05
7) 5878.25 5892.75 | 0.76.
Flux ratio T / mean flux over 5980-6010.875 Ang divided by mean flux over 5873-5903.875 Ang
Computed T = 1.08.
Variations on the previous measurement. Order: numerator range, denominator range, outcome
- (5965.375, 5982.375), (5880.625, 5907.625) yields 1.13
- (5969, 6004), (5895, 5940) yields 1.04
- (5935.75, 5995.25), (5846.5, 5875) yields 1.03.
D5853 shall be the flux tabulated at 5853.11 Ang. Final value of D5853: 11.6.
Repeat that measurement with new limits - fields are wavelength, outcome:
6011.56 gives 10.5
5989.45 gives 12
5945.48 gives 10.7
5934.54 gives 12.3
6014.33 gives 11.5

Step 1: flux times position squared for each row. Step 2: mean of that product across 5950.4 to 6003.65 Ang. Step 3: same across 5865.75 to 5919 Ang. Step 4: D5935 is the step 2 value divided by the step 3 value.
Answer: 1.09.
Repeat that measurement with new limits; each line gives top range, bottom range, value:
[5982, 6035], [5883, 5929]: 1.12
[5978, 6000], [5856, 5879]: 1.06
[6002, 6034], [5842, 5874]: 1.08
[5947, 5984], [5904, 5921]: 1.05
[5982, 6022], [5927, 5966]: 1.03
